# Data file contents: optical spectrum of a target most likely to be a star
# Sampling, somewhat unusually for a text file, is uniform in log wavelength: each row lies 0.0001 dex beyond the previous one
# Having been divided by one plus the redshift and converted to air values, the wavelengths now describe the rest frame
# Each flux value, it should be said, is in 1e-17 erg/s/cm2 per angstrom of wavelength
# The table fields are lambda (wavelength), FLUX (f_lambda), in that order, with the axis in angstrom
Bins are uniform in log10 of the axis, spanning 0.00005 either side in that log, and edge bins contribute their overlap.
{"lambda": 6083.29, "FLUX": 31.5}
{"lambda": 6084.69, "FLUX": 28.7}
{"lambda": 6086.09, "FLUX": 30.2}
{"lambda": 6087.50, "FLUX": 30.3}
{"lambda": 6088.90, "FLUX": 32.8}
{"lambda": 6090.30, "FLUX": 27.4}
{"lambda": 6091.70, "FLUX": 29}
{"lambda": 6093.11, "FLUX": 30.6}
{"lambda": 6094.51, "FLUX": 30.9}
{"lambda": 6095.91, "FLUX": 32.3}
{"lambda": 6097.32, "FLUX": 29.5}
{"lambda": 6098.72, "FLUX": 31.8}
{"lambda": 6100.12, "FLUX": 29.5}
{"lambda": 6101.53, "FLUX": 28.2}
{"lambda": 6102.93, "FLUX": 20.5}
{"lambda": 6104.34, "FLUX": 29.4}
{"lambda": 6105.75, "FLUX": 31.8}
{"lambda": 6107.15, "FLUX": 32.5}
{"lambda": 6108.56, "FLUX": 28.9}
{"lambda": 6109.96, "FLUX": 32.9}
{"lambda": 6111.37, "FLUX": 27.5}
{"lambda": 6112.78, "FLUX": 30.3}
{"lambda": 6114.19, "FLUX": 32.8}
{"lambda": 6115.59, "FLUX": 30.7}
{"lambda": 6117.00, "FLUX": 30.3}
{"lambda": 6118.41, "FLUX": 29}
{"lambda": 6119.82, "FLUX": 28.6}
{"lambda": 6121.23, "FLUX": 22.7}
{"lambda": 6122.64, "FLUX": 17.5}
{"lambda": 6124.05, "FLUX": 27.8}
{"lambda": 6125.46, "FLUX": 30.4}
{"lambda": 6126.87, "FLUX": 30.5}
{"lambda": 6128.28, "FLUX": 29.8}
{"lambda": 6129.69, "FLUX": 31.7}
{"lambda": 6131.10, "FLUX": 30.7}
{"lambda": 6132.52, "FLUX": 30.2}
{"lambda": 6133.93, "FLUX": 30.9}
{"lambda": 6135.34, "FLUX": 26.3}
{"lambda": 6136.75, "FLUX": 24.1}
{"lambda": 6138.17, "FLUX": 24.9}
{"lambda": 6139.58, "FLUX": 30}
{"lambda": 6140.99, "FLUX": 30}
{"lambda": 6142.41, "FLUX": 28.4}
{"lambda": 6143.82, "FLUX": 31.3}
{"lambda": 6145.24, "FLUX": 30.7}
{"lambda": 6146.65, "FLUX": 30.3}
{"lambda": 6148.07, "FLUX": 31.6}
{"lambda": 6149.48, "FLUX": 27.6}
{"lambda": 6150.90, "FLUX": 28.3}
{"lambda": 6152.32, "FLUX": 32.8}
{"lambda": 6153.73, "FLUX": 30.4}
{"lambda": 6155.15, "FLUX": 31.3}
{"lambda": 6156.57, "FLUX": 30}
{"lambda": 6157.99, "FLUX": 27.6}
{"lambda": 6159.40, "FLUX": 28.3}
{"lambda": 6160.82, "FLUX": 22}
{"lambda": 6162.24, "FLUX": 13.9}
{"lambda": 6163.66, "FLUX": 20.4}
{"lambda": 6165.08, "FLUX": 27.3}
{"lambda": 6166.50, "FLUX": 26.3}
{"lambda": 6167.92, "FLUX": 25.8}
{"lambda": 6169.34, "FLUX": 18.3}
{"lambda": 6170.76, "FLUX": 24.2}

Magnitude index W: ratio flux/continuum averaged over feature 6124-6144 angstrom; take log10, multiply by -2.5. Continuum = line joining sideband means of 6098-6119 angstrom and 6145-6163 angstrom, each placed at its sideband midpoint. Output -0.01 mag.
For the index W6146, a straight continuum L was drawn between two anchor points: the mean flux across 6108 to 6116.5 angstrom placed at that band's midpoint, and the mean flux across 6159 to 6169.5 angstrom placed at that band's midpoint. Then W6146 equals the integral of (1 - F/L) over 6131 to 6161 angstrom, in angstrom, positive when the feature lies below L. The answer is -4.22 angstrom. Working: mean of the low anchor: 30.6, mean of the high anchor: 22.9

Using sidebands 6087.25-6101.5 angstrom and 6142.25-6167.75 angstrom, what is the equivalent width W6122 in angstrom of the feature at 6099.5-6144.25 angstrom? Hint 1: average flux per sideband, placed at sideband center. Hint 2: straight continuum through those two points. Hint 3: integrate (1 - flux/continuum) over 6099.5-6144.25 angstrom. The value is 0.5 angstrom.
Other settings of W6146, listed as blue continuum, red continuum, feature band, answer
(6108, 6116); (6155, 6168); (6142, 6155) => -1.9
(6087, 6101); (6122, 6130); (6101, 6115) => -0.1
